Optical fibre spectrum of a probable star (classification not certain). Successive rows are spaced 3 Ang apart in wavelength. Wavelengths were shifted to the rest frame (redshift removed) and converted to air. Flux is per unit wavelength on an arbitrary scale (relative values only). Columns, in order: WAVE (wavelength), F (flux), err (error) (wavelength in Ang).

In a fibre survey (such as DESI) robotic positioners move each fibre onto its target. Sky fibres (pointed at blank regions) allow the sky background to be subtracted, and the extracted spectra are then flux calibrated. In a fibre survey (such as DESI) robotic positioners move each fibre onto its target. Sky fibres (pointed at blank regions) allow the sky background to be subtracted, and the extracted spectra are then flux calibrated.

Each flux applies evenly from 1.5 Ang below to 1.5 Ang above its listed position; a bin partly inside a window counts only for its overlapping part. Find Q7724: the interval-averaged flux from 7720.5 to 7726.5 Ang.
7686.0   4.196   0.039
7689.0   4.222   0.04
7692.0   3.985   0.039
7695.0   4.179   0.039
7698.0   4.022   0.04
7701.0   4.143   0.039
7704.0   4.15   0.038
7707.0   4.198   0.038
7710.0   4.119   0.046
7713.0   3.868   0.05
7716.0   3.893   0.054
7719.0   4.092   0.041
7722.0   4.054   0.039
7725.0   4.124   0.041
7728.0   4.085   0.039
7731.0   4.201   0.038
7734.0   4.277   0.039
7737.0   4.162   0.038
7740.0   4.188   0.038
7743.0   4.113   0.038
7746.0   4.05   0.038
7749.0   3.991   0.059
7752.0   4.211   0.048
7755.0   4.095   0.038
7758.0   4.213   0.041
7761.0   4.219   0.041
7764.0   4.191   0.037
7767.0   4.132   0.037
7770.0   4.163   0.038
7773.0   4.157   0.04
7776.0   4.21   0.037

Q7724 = 4.09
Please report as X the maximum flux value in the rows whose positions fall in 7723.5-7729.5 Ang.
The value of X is 4.124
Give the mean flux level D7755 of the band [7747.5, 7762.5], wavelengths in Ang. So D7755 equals 4.15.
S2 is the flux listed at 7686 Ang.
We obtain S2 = 4.196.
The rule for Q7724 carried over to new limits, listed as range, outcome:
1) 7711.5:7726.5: 4.01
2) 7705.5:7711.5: 4.16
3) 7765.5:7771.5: 4.15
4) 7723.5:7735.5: 4.17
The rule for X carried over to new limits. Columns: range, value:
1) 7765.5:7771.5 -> 4.163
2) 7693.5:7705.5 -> 4.179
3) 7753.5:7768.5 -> 4.219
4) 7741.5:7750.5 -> 4.113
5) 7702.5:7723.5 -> 4.198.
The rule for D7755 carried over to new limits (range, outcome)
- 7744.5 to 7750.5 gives 4.02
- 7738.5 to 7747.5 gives 4.12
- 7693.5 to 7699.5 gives 4.1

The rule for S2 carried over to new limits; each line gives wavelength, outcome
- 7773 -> 4.157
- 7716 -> 3.893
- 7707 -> 4.198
